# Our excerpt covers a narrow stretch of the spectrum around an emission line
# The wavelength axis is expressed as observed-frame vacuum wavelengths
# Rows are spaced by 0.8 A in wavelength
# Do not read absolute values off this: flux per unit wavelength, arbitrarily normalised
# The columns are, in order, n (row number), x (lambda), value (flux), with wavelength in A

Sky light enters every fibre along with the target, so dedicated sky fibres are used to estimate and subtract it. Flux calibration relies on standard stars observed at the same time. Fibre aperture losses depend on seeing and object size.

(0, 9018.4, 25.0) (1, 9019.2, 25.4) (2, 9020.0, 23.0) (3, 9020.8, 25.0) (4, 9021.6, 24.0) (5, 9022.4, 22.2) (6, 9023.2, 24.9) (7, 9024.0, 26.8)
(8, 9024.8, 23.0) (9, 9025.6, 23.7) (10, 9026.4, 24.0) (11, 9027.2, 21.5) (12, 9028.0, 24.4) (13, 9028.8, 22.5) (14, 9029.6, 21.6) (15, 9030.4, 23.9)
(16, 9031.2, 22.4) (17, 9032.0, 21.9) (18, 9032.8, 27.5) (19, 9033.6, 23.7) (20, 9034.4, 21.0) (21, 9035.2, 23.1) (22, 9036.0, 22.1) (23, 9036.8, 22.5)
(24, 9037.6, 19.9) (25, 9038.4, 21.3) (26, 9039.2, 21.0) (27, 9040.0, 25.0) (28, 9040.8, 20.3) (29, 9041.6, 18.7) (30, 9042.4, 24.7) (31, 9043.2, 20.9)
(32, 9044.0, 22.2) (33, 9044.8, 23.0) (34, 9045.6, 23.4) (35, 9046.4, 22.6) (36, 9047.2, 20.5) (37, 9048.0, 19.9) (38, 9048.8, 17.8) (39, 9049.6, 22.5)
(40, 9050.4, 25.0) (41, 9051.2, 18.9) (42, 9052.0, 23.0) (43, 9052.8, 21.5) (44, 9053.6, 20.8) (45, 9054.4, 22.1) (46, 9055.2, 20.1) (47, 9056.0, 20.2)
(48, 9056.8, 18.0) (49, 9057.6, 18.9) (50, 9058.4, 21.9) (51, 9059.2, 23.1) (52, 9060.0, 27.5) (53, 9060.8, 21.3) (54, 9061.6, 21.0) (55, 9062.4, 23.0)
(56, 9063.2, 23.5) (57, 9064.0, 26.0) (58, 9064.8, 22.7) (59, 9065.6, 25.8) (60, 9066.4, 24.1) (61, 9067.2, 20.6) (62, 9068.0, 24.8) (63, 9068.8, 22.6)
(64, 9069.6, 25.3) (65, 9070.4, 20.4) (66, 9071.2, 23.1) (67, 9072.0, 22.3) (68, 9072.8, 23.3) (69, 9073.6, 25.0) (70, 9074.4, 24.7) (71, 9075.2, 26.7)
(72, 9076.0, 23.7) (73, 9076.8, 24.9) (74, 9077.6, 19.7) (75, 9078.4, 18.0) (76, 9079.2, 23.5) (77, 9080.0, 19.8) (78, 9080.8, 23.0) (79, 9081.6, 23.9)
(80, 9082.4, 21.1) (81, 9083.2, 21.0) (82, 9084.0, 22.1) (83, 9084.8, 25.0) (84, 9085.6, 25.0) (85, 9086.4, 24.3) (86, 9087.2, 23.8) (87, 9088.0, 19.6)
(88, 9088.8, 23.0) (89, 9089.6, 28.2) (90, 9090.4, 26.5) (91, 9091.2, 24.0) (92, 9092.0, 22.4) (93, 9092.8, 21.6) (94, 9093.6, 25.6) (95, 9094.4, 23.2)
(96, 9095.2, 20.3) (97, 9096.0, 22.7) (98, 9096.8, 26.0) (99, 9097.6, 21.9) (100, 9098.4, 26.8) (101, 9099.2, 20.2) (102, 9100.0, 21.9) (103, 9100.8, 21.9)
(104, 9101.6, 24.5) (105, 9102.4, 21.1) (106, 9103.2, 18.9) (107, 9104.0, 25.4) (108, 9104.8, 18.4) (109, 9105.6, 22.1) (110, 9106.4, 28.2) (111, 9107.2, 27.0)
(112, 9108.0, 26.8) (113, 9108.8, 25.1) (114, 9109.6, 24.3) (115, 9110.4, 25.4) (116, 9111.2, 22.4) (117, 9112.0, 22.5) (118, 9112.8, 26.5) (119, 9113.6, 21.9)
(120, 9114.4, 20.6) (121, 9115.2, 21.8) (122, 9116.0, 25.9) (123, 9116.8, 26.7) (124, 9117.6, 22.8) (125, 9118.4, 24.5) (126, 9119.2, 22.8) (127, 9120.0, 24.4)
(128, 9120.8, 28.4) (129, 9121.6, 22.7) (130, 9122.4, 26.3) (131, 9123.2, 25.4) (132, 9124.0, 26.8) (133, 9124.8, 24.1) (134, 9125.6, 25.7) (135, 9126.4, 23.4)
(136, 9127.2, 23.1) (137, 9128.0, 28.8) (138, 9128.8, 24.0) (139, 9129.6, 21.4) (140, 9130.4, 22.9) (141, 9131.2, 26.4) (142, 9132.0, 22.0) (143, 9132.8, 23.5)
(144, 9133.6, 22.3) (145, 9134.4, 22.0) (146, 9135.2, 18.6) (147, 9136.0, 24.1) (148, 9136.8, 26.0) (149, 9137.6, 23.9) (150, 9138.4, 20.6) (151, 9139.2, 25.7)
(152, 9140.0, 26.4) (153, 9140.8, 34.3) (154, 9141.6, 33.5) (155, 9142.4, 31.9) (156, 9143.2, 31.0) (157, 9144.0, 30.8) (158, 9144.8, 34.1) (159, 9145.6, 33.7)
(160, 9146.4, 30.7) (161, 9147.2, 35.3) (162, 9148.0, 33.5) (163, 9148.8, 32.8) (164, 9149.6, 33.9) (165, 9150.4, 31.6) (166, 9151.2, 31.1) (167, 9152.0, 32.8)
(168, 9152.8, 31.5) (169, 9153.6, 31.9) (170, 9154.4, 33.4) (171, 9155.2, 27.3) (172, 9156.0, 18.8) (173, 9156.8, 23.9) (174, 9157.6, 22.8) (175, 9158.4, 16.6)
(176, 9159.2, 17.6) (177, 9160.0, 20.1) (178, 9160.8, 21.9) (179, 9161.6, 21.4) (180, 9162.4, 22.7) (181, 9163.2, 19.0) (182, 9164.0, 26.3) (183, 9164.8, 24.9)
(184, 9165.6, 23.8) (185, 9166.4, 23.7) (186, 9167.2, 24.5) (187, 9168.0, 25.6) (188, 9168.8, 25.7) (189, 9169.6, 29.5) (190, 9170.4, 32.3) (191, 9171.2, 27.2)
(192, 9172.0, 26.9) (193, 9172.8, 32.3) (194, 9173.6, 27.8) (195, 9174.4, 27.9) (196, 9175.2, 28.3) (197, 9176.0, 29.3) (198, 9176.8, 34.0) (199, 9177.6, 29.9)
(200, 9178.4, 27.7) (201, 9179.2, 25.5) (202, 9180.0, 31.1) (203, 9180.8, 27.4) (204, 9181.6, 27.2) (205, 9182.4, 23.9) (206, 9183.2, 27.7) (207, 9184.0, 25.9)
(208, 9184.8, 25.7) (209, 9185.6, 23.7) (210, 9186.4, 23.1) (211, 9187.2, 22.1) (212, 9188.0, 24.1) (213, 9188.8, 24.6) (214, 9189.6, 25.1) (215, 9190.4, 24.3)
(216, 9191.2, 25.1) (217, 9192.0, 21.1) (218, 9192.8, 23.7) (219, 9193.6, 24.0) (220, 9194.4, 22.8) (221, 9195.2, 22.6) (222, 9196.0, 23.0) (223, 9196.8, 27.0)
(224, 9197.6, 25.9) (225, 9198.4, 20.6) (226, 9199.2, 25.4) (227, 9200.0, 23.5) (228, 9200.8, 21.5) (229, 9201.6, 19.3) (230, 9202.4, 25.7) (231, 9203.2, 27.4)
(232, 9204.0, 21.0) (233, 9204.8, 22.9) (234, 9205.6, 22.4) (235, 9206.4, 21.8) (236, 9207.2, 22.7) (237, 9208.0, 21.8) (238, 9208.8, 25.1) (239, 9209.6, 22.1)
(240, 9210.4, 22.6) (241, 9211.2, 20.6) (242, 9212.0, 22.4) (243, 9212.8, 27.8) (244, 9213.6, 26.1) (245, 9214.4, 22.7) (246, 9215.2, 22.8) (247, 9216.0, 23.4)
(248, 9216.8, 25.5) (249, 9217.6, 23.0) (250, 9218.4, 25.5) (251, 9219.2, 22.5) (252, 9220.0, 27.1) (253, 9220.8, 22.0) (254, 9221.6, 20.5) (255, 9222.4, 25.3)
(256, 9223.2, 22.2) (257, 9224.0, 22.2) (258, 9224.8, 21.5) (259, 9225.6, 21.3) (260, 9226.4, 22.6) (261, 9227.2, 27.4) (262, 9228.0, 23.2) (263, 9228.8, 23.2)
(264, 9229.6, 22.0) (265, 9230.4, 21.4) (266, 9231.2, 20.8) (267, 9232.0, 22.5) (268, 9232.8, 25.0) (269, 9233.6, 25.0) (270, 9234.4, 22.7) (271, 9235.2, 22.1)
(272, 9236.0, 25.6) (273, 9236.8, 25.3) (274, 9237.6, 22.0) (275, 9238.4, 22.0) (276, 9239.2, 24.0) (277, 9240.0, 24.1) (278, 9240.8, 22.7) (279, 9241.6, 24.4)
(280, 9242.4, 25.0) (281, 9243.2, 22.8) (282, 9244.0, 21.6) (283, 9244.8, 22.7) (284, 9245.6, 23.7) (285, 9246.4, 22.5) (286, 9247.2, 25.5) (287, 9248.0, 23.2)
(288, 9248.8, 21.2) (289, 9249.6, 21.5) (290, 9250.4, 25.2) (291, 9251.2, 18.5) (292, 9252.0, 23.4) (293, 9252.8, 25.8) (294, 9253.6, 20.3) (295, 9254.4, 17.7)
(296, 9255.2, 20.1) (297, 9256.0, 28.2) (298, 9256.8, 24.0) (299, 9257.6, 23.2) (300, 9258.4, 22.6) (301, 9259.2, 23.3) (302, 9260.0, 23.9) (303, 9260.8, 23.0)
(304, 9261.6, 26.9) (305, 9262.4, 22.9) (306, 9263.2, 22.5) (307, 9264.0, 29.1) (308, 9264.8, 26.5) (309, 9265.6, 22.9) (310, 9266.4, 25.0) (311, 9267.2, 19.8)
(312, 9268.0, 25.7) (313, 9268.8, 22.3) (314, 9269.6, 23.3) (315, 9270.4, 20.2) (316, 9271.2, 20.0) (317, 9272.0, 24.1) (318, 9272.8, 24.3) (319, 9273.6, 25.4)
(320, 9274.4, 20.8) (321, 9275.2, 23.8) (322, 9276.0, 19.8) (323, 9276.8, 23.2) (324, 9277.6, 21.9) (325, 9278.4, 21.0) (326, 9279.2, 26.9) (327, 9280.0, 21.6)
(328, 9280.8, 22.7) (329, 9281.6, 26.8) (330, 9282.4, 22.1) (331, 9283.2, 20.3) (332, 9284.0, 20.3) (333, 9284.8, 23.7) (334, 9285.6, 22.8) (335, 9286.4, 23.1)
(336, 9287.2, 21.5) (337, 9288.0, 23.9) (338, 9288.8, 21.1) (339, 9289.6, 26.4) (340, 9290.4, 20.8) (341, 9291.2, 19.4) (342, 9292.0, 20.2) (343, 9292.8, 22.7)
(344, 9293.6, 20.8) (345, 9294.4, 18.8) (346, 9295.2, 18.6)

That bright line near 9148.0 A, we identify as H-alpha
